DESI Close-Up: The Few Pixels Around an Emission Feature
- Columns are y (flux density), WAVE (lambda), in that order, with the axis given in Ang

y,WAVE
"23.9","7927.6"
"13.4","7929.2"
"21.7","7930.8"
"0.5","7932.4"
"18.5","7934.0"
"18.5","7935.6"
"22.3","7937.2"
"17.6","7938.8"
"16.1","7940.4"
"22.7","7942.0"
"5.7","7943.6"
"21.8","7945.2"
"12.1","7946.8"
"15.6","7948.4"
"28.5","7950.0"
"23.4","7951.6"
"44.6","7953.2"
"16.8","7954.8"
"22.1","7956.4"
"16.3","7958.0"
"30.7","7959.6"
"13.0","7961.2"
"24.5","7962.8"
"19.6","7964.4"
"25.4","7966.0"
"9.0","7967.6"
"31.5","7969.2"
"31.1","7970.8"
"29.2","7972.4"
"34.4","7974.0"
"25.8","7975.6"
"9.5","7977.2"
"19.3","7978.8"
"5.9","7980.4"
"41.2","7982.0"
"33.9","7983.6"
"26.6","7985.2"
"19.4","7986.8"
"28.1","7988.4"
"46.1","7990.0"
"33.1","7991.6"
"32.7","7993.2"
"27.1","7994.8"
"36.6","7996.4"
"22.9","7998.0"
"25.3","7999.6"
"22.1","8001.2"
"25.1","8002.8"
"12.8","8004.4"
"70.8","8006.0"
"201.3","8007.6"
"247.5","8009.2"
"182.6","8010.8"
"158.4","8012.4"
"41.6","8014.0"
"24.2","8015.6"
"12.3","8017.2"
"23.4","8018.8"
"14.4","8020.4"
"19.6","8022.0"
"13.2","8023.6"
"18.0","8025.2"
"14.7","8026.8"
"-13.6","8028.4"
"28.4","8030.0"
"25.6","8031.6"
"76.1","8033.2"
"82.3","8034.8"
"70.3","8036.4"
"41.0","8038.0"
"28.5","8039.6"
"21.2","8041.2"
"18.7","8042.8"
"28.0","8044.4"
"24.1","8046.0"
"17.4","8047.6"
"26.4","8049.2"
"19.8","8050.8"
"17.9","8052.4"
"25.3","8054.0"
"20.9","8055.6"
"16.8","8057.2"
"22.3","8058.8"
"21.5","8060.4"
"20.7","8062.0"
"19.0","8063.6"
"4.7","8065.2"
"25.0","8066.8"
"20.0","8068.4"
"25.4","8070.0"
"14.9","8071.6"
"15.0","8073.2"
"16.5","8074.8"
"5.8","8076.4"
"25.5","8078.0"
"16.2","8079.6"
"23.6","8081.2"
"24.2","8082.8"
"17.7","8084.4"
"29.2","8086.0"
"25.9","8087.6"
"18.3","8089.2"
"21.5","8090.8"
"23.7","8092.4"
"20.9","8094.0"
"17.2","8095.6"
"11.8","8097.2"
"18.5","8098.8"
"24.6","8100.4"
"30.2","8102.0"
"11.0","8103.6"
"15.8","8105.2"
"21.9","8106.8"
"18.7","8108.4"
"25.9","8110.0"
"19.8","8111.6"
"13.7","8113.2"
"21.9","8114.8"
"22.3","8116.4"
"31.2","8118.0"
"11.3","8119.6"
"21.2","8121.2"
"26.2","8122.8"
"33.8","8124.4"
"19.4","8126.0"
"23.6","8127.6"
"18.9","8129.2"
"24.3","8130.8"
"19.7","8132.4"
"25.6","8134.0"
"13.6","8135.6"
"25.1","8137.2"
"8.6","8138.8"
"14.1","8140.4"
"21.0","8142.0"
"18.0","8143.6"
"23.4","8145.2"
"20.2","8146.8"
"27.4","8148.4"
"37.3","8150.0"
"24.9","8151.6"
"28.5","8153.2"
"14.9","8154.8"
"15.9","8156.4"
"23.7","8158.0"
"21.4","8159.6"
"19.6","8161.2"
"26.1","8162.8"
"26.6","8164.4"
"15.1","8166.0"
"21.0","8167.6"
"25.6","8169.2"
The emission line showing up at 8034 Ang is [N II] 6583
